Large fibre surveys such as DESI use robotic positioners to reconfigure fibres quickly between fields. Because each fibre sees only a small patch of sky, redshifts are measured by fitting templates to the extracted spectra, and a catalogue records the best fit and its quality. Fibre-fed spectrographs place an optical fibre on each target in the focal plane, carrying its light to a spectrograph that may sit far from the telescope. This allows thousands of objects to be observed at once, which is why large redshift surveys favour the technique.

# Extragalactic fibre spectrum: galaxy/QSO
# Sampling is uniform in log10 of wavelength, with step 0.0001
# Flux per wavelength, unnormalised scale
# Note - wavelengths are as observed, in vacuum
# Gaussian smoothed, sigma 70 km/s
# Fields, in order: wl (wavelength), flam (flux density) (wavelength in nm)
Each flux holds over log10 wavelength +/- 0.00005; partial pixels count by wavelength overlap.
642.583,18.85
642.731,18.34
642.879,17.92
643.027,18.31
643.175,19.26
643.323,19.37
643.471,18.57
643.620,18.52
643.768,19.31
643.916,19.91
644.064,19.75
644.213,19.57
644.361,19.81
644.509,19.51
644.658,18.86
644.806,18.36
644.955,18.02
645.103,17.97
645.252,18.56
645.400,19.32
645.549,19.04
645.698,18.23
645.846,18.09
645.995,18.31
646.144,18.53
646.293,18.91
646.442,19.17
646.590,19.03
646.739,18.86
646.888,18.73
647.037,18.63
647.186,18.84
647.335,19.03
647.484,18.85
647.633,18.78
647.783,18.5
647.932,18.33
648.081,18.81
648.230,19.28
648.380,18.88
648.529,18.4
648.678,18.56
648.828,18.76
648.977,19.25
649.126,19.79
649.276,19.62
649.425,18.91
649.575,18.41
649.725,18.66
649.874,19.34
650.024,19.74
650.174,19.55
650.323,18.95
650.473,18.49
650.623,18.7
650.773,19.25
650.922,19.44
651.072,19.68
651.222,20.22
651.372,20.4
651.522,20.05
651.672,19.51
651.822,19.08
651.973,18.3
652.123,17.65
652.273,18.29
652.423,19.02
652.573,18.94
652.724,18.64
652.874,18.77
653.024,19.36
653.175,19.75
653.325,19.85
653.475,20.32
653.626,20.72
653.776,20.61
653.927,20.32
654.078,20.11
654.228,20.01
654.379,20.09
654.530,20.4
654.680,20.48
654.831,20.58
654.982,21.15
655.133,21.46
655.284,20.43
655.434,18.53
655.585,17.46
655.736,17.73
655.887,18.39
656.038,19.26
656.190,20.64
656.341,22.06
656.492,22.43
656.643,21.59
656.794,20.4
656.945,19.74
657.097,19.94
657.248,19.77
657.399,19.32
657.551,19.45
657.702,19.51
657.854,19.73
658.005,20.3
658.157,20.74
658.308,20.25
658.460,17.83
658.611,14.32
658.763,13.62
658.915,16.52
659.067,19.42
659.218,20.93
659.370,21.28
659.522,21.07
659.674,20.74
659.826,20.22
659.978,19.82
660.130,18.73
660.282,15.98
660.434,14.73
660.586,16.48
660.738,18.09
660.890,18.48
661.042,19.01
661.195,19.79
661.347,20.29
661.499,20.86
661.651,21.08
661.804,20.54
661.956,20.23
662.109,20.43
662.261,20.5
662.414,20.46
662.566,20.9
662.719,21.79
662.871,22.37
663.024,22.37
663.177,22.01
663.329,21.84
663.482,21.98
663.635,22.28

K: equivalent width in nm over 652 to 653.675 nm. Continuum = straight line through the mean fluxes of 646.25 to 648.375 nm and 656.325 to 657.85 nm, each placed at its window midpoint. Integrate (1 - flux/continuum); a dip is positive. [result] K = 0.04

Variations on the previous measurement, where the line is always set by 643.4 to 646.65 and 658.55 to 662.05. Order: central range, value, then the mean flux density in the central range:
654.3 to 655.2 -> -0.09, 20.7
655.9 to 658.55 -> -0.18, 20.1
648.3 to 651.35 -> -0.05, 19.2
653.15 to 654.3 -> -0.08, 20.2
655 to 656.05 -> -0.02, 19.1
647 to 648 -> 0.01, 18.7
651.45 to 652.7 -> 0.00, 18.8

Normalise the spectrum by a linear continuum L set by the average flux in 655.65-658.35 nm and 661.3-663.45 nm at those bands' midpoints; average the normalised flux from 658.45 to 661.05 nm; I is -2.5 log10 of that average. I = 0.14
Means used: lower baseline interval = 20.1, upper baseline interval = 21.2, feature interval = 18.2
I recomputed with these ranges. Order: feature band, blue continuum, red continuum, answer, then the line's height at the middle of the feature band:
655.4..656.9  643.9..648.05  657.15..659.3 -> -0.065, 18.7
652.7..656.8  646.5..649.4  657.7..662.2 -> -0.061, 19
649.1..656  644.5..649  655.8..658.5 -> 0.001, 19.5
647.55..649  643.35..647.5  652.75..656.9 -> 0.029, 19.2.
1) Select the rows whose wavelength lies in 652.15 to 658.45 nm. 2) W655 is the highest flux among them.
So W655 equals 22.43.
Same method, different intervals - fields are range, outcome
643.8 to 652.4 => 20.4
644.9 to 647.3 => 19.32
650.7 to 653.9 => 20.72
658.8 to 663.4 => 22.37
